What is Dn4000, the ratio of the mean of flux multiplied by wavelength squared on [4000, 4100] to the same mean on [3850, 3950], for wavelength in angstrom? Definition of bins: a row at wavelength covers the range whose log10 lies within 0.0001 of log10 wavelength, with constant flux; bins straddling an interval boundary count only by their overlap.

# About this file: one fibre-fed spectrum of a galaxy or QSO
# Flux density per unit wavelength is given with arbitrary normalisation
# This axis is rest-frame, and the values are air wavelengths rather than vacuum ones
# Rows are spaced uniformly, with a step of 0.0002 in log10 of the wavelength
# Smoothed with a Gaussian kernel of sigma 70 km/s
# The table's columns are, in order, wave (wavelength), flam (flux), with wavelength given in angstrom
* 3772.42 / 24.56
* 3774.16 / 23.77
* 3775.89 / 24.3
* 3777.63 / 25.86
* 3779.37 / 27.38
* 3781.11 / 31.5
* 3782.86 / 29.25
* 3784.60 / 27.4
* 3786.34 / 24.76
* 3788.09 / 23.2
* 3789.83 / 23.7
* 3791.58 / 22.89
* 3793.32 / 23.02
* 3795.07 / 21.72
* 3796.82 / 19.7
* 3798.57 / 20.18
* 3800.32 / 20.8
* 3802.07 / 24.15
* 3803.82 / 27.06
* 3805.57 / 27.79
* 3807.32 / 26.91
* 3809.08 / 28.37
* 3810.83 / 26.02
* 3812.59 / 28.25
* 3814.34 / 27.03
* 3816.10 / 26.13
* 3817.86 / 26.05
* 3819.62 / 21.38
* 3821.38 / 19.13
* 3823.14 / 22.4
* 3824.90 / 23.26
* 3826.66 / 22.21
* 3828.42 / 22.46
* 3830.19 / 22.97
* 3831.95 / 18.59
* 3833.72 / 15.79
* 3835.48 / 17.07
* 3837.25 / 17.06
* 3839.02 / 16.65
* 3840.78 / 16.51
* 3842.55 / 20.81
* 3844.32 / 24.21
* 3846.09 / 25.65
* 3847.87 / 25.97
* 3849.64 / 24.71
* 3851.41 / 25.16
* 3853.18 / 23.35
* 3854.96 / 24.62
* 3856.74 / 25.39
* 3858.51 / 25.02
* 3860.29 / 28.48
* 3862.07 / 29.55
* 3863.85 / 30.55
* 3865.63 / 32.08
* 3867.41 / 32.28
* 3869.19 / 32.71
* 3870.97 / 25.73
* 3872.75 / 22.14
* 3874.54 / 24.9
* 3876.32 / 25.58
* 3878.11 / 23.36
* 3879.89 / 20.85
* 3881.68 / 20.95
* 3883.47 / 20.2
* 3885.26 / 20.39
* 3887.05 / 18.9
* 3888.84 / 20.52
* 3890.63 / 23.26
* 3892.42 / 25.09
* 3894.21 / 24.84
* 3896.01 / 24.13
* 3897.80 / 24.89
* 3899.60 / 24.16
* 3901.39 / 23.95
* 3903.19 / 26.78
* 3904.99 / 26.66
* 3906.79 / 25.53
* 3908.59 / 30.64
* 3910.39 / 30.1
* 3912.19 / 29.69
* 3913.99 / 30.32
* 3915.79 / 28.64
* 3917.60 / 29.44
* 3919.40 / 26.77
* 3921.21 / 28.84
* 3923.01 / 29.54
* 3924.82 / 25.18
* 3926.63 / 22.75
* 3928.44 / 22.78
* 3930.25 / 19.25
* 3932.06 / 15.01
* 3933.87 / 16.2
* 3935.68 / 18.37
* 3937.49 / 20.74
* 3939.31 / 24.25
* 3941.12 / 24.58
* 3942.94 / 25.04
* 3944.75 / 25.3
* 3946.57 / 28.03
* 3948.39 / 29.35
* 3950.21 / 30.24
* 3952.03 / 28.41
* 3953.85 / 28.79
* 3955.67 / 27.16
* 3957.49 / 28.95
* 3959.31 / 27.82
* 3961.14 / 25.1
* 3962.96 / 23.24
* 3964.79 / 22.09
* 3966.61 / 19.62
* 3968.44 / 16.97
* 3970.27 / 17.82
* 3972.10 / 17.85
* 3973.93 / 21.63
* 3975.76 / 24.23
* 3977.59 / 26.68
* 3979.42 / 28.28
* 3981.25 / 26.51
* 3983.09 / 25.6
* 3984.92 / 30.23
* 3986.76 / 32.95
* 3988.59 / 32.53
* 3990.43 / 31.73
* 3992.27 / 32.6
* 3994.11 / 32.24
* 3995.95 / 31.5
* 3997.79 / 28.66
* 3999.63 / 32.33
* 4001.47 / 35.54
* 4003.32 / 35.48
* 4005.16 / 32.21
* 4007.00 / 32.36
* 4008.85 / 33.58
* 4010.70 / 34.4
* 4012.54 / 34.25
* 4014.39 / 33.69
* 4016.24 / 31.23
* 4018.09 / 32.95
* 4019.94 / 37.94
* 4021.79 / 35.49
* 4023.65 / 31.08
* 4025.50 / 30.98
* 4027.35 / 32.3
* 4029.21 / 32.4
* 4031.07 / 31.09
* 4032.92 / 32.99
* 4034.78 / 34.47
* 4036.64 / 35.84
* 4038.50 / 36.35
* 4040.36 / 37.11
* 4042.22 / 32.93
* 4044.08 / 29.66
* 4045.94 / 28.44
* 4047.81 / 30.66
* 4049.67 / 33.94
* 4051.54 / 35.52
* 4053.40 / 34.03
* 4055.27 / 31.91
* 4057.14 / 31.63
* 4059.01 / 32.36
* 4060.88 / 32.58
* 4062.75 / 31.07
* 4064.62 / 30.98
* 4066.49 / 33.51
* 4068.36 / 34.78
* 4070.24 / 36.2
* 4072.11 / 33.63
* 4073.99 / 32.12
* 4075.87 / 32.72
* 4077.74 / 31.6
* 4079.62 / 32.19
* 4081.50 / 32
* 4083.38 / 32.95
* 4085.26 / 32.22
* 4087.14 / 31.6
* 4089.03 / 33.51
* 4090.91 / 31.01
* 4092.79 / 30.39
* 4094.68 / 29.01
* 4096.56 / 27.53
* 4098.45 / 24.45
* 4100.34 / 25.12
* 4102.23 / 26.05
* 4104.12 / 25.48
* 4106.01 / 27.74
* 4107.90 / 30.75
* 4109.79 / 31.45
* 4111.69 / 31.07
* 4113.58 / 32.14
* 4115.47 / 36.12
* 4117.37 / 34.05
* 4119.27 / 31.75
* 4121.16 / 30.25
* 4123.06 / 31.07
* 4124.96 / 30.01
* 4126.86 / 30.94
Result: 1.40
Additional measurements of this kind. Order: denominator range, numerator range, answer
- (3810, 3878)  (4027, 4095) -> 1.51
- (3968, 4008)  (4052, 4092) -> 1.19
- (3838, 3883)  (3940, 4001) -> 1.14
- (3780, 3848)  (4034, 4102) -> 1.57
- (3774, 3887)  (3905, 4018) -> 1.21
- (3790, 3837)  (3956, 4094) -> 1.50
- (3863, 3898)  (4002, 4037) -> 1.45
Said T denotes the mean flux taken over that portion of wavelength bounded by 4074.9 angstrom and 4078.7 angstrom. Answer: 32.2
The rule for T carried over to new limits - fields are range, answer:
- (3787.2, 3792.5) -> 23.3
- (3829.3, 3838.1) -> 18.3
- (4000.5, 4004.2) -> 35.4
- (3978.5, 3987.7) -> 28.7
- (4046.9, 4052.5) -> 33.4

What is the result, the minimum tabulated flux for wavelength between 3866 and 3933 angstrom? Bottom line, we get 15.01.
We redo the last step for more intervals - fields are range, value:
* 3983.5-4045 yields 28.66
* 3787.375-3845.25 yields 15.79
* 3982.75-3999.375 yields 25.6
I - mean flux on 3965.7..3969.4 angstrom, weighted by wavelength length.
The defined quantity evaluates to 18.3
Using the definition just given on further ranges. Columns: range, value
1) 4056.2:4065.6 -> 31.7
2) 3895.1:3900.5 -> 24.4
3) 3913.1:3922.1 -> 28.8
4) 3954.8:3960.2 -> 28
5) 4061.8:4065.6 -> 31.1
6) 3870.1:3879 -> 24.3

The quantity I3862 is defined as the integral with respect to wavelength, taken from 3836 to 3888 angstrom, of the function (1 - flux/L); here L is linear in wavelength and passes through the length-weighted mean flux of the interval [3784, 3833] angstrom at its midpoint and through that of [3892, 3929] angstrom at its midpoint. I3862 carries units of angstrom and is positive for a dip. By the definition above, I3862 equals 2.3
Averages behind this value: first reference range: 23.8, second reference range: 26.8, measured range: 24.2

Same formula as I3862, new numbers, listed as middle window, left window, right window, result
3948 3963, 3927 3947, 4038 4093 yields -3.0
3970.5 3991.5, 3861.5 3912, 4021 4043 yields 2.7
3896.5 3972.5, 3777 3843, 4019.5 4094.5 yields 8.3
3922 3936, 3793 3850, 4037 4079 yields 3.1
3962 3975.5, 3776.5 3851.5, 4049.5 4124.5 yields 3.8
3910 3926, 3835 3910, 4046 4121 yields -1.6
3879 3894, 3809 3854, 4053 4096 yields 2.0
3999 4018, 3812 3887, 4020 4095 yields -1.8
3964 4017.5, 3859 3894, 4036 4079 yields 2.4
